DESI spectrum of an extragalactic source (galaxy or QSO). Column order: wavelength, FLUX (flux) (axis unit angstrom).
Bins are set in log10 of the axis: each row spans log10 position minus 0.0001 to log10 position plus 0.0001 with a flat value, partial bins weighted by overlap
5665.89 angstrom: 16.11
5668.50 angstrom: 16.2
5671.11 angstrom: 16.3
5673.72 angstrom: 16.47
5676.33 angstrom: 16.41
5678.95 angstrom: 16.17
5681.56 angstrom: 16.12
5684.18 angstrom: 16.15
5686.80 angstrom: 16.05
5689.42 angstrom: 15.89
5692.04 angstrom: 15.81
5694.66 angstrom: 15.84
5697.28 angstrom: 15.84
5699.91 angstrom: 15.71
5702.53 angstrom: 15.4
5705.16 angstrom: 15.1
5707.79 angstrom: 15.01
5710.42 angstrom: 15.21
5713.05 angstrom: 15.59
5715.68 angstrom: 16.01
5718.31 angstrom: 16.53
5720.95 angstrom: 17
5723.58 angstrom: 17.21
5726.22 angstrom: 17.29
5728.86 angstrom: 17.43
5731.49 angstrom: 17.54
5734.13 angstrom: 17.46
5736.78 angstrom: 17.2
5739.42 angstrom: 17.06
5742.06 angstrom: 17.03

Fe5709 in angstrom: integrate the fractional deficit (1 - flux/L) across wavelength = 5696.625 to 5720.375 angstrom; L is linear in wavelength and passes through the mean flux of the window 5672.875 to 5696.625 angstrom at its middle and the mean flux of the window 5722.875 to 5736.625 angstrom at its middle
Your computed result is 1.6 angstrom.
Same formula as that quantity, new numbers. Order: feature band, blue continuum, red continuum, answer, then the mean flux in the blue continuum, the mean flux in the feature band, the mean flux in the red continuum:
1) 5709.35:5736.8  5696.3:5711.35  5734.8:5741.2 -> -0.6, 15.4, 16.8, 17.1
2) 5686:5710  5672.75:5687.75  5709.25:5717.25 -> 0.5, 16.2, 15.6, 15.6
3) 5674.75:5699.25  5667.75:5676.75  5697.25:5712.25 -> -0.2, 16.4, 16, 15.3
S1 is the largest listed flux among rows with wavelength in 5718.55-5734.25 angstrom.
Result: 17.54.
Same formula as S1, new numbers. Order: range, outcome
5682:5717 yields 16.15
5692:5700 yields 15.84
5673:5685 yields 16.47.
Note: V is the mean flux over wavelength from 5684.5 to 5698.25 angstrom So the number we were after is 15.9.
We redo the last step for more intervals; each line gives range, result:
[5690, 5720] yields 15.7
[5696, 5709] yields 15.4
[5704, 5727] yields 16.1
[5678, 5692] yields 16.1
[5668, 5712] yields 15.9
